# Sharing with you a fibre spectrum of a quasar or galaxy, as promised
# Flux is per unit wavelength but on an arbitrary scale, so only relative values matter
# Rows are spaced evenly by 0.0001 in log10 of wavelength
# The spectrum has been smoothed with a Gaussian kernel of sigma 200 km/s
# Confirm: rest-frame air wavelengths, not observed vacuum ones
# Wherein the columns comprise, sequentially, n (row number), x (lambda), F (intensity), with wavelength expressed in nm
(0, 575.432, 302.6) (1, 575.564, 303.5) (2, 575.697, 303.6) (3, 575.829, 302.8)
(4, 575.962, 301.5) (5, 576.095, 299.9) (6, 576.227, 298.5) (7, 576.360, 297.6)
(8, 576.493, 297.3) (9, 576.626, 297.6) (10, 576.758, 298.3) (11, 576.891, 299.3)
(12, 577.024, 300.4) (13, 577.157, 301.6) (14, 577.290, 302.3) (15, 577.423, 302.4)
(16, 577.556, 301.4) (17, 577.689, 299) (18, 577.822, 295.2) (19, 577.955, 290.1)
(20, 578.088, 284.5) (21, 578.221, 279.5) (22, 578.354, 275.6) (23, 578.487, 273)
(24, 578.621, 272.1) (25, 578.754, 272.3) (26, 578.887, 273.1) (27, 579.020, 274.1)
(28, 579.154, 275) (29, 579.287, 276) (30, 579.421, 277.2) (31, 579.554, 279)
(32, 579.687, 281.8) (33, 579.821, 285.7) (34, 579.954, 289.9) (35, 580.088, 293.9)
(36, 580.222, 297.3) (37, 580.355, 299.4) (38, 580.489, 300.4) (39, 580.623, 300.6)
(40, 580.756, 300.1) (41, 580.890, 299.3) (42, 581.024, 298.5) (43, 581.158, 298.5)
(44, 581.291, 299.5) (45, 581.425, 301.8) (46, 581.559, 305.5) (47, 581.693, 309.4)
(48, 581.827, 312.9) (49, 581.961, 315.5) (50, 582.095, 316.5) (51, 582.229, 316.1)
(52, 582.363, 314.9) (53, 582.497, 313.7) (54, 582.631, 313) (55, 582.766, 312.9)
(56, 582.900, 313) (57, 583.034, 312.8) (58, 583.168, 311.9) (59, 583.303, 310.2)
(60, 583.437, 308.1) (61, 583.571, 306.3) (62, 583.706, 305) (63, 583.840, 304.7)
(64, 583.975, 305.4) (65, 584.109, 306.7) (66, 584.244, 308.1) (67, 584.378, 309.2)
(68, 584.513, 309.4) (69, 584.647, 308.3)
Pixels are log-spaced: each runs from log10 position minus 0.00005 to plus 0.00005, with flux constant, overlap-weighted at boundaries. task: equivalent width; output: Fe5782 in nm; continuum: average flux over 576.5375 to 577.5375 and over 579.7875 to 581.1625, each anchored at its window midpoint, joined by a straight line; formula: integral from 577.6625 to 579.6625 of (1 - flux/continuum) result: 0.13 nm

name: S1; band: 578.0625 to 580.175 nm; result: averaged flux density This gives 279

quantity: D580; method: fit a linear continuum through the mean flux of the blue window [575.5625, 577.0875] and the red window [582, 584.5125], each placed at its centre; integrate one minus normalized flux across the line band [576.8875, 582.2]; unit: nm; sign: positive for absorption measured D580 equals 0.208 nm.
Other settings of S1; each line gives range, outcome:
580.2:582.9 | 307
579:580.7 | 287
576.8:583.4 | 297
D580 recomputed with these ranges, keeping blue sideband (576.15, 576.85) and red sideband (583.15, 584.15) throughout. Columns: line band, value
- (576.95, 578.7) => 0.05 nm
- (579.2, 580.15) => 0.06 nm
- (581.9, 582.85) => -0.03 nm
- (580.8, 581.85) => 0.00 nm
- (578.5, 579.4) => 0.08 nm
